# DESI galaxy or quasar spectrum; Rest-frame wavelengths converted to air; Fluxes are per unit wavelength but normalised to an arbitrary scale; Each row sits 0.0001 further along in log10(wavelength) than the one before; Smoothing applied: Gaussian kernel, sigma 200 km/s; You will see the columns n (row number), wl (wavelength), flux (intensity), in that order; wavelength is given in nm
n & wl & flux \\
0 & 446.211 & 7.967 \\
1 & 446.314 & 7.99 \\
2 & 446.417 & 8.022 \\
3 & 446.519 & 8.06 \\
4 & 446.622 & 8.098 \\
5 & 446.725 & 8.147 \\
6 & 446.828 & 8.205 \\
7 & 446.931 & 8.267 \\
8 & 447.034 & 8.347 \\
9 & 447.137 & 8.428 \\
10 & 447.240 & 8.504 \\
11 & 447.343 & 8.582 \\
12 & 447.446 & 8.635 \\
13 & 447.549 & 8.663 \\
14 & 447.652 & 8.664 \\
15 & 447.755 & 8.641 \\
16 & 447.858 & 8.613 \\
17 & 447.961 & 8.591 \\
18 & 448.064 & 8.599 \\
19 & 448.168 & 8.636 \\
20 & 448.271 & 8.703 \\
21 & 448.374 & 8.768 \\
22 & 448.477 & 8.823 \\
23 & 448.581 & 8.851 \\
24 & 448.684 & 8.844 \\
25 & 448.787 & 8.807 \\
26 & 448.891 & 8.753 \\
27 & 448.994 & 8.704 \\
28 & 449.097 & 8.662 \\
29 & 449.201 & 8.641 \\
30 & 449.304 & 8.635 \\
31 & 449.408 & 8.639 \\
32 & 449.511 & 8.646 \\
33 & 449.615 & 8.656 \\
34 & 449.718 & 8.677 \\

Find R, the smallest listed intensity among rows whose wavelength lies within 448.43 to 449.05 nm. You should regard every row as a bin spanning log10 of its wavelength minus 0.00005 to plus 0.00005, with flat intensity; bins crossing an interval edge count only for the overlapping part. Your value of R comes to 8.704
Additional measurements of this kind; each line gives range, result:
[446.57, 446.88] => 8.098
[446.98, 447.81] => 8.347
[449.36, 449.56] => 8.639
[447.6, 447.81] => 8.641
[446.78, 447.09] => 8.205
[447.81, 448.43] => 8.591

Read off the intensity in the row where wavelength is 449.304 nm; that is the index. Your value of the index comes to 8.635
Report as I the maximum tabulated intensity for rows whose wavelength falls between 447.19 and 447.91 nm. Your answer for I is 8.664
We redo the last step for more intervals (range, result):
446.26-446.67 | 8.098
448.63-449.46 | 8.844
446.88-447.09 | 8.347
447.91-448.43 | 8.768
